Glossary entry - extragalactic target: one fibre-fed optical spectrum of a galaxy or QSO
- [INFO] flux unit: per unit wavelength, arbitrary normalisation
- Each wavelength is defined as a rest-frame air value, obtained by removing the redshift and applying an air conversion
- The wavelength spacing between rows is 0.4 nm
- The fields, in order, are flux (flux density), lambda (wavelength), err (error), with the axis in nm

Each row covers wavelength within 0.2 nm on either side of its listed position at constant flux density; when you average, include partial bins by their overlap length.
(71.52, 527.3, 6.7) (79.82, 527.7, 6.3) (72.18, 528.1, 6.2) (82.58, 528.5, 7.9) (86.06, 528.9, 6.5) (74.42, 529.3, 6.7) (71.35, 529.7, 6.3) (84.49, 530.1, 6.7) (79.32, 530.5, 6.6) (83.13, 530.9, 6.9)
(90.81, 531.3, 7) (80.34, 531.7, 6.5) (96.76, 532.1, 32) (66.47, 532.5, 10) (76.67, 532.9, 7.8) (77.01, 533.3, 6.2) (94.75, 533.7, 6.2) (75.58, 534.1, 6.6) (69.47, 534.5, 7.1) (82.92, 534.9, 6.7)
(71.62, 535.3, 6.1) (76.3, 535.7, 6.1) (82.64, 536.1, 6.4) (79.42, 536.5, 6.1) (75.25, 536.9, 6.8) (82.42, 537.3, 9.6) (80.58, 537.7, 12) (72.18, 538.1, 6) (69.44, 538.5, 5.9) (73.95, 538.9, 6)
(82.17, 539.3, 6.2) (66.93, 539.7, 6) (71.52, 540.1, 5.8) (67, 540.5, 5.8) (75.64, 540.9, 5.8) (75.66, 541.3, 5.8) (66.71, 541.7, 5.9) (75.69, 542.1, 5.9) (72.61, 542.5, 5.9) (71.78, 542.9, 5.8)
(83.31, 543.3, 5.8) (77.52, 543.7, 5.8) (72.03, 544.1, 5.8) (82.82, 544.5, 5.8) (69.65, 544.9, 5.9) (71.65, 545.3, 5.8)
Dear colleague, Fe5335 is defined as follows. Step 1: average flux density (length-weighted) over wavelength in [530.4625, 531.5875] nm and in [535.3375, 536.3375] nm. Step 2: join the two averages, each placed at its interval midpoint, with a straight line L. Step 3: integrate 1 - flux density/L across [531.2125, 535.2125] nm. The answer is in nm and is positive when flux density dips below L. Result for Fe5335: 0.064 nm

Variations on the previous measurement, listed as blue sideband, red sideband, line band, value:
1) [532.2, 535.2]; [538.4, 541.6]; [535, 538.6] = -0.08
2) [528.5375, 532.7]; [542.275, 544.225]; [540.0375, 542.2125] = 0.13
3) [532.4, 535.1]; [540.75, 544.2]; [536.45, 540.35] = 0.05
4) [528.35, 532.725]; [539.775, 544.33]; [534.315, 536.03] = 0.05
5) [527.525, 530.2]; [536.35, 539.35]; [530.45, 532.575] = -0.17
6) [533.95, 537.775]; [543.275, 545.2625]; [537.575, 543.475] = 0.24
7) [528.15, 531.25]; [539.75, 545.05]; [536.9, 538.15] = -0.04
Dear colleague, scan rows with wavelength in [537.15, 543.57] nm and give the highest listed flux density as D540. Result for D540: 83.31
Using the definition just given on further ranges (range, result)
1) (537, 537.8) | 82.42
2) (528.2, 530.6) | 86.06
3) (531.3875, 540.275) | 96.76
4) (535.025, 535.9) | 76.3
